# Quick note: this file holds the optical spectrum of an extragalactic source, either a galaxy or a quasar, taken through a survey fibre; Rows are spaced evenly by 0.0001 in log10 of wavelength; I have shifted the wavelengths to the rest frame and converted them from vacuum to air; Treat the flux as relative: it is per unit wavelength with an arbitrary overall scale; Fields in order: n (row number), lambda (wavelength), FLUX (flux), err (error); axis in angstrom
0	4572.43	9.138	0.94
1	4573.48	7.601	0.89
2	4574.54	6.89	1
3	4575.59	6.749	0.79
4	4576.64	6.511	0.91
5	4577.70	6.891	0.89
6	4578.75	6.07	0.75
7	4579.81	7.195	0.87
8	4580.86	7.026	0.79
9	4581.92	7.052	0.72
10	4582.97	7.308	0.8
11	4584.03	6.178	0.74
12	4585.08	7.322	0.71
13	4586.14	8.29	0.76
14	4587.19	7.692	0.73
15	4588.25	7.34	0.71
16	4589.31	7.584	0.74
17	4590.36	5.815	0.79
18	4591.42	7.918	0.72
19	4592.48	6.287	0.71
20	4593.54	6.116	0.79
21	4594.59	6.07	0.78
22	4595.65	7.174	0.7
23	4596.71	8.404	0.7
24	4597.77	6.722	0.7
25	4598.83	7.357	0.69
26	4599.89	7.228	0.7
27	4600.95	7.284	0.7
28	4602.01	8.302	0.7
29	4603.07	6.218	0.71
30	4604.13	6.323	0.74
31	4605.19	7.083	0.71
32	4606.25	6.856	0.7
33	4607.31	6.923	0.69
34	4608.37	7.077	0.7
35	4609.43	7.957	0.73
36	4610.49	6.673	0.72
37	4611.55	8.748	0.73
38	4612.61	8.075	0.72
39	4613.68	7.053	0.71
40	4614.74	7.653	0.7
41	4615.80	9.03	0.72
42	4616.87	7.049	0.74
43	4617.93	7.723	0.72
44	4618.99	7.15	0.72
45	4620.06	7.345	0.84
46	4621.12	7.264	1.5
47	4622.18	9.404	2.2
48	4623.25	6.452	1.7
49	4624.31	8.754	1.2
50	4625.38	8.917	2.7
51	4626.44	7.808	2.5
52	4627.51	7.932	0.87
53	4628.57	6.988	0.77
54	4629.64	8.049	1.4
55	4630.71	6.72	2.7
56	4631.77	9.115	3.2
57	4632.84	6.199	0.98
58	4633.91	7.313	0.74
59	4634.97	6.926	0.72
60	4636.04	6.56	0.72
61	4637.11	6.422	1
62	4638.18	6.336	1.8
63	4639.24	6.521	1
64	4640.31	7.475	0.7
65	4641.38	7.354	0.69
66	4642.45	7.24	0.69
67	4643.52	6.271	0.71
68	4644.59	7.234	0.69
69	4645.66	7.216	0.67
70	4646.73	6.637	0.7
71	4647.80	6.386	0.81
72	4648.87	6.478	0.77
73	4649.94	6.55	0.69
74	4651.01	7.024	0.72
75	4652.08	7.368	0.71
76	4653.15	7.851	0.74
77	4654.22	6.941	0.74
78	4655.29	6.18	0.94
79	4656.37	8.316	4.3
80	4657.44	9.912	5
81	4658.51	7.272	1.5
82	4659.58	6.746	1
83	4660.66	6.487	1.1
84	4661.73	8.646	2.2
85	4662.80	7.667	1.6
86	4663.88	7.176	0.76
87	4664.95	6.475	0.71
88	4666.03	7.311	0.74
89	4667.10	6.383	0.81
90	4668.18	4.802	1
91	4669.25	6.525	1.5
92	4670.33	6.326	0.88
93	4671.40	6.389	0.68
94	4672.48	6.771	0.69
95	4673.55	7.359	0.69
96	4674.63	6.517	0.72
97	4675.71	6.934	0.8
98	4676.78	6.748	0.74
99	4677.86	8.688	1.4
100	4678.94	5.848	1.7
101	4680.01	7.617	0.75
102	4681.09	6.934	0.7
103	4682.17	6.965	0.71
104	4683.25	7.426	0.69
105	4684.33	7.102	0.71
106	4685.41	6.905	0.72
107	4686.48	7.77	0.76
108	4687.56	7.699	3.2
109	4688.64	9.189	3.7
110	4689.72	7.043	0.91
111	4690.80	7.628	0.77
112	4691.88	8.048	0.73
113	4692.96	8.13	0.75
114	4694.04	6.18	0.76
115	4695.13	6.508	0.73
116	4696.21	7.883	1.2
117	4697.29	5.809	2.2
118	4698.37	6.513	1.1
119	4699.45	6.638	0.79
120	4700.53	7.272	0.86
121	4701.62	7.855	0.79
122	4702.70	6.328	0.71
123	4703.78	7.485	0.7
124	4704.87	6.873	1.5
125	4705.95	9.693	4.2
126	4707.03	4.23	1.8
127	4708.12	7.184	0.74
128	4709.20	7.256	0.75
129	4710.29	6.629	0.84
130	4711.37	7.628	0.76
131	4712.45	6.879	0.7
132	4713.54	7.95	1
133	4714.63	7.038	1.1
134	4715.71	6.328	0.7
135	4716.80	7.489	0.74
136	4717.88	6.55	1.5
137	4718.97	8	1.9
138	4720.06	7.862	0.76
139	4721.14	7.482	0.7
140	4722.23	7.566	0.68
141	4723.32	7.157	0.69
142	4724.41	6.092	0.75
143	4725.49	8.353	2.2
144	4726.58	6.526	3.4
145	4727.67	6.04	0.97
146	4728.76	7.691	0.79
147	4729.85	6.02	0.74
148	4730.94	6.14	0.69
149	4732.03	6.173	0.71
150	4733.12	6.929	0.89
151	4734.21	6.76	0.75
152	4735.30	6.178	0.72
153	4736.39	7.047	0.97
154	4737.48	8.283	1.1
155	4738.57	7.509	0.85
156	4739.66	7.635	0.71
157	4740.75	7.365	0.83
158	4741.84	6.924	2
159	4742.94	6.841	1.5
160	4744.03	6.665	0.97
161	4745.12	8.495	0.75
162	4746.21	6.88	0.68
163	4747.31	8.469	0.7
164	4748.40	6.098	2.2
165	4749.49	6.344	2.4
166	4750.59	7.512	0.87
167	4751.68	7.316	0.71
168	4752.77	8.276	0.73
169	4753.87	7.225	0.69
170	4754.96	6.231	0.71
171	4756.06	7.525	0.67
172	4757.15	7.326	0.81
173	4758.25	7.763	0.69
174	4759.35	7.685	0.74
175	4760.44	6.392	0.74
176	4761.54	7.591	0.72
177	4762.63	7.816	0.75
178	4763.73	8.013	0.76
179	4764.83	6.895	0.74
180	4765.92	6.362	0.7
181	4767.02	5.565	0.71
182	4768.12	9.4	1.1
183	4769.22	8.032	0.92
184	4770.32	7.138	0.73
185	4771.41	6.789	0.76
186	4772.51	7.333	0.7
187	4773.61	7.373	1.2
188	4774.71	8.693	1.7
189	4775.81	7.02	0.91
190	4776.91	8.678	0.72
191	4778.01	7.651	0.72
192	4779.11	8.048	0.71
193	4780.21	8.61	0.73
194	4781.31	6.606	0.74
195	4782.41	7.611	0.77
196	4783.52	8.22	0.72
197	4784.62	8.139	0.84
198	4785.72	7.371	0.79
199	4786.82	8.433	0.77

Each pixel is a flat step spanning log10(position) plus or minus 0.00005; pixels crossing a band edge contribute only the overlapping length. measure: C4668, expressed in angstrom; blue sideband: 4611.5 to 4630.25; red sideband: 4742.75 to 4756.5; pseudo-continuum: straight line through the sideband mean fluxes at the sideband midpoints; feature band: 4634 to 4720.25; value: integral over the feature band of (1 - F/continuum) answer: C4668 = 5.46 angstrom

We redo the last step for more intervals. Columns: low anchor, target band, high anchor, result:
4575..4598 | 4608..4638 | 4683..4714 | -2.1 angstrom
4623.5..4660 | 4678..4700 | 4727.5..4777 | 0.1 angstrom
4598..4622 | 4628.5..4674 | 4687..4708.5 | 1.8 angstrom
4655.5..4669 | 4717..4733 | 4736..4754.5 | 0.7 angstrom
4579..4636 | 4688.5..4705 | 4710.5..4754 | 0.1 angstrom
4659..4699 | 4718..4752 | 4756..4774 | 0.7 angstrom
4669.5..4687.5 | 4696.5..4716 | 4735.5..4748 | 0.5 angstrom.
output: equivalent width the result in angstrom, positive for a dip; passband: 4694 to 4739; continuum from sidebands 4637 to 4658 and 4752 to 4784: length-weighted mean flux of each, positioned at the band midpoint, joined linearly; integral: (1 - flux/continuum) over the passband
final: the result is 2.0 angstrom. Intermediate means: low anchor 7.1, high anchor 7.51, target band 7.01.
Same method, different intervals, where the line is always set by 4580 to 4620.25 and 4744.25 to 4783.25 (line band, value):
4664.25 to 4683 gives 1.5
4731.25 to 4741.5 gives 0.5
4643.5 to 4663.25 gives 0.2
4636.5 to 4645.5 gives 0.5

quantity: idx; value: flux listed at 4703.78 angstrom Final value 7.485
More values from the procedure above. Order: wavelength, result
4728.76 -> 7.691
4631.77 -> 9.115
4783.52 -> 8.22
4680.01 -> 7.617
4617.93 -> 7.723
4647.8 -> 6.386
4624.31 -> 8.754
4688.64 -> 9.189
